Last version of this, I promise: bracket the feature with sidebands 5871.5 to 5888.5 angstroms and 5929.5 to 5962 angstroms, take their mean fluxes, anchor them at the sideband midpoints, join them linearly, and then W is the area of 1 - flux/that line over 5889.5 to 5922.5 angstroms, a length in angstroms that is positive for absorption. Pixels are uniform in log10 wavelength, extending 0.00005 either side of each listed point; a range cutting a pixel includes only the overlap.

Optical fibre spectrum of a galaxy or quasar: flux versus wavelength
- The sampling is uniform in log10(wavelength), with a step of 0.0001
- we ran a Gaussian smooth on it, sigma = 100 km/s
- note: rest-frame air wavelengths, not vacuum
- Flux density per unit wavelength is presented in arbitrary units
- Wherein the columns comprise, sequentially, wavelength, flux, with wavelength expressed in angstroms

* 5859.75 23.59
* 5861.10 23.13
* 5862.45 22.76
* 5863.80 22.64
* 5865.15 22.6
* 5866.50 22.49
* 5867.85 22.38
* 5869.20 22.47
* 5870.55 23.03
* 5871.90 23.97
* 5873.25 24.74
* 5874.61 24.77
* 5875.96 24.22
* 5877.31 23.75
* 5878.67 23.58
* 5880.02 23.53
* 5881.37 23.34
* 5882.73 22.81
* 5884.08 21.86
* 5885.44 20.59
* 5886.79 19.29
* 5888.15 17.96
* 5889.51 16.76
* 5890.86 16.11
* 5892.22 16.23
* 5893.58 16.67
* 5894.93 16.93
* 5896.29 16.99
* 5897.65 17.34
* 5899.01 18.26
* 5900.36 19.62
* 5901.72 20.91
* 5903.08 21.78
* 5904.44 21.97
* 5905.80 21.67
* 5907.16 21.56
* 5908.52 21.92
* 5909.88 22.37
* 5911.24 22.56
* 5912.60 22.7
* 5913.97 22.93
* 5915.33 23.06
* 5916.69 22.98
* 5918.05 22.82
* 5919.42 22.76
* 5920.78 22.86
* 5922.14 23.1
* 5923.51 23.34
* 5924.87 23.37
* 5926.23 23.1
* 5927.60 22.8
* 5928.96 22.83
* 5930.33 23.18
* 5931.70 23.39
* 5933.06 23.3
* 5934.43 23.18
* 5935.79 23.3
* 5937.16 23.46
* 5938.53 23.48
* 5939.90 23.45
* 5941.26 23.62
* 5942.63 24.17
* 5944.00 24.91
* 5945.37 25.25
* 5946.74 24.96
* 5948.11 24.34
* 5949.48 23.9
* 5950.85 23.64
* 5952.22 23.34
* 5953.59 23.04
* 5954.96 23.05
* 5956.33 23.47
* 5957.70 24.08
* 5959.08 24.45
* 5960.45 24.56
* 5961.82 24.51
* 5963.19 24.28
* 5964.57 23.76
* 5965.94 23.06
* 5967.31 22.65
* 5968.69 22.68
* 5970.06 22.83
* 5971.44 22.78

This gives 3.7 angstroms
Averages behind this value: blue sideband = 22.7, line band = 20.6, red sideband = 23.8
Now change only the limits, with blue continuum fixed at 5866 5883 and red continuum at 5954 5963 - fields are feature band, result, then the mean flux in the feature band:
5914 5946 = 0.6 angstroms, 23.4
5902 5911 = 0.7 angstroms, 21.9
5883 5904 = 4.5 angstroms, 18.6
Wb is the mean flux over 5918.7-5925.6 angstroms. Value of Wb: 23.1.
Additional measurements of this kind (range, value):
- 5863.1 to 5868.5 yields 22.5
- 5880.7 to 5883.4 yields 23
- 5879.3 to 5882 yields 23.5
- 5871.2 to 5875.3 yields 24.5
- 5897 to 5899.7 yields 17.9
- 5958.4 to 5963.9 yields 24.5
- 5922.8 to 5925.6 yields 23.4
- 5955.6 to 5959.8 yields 24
